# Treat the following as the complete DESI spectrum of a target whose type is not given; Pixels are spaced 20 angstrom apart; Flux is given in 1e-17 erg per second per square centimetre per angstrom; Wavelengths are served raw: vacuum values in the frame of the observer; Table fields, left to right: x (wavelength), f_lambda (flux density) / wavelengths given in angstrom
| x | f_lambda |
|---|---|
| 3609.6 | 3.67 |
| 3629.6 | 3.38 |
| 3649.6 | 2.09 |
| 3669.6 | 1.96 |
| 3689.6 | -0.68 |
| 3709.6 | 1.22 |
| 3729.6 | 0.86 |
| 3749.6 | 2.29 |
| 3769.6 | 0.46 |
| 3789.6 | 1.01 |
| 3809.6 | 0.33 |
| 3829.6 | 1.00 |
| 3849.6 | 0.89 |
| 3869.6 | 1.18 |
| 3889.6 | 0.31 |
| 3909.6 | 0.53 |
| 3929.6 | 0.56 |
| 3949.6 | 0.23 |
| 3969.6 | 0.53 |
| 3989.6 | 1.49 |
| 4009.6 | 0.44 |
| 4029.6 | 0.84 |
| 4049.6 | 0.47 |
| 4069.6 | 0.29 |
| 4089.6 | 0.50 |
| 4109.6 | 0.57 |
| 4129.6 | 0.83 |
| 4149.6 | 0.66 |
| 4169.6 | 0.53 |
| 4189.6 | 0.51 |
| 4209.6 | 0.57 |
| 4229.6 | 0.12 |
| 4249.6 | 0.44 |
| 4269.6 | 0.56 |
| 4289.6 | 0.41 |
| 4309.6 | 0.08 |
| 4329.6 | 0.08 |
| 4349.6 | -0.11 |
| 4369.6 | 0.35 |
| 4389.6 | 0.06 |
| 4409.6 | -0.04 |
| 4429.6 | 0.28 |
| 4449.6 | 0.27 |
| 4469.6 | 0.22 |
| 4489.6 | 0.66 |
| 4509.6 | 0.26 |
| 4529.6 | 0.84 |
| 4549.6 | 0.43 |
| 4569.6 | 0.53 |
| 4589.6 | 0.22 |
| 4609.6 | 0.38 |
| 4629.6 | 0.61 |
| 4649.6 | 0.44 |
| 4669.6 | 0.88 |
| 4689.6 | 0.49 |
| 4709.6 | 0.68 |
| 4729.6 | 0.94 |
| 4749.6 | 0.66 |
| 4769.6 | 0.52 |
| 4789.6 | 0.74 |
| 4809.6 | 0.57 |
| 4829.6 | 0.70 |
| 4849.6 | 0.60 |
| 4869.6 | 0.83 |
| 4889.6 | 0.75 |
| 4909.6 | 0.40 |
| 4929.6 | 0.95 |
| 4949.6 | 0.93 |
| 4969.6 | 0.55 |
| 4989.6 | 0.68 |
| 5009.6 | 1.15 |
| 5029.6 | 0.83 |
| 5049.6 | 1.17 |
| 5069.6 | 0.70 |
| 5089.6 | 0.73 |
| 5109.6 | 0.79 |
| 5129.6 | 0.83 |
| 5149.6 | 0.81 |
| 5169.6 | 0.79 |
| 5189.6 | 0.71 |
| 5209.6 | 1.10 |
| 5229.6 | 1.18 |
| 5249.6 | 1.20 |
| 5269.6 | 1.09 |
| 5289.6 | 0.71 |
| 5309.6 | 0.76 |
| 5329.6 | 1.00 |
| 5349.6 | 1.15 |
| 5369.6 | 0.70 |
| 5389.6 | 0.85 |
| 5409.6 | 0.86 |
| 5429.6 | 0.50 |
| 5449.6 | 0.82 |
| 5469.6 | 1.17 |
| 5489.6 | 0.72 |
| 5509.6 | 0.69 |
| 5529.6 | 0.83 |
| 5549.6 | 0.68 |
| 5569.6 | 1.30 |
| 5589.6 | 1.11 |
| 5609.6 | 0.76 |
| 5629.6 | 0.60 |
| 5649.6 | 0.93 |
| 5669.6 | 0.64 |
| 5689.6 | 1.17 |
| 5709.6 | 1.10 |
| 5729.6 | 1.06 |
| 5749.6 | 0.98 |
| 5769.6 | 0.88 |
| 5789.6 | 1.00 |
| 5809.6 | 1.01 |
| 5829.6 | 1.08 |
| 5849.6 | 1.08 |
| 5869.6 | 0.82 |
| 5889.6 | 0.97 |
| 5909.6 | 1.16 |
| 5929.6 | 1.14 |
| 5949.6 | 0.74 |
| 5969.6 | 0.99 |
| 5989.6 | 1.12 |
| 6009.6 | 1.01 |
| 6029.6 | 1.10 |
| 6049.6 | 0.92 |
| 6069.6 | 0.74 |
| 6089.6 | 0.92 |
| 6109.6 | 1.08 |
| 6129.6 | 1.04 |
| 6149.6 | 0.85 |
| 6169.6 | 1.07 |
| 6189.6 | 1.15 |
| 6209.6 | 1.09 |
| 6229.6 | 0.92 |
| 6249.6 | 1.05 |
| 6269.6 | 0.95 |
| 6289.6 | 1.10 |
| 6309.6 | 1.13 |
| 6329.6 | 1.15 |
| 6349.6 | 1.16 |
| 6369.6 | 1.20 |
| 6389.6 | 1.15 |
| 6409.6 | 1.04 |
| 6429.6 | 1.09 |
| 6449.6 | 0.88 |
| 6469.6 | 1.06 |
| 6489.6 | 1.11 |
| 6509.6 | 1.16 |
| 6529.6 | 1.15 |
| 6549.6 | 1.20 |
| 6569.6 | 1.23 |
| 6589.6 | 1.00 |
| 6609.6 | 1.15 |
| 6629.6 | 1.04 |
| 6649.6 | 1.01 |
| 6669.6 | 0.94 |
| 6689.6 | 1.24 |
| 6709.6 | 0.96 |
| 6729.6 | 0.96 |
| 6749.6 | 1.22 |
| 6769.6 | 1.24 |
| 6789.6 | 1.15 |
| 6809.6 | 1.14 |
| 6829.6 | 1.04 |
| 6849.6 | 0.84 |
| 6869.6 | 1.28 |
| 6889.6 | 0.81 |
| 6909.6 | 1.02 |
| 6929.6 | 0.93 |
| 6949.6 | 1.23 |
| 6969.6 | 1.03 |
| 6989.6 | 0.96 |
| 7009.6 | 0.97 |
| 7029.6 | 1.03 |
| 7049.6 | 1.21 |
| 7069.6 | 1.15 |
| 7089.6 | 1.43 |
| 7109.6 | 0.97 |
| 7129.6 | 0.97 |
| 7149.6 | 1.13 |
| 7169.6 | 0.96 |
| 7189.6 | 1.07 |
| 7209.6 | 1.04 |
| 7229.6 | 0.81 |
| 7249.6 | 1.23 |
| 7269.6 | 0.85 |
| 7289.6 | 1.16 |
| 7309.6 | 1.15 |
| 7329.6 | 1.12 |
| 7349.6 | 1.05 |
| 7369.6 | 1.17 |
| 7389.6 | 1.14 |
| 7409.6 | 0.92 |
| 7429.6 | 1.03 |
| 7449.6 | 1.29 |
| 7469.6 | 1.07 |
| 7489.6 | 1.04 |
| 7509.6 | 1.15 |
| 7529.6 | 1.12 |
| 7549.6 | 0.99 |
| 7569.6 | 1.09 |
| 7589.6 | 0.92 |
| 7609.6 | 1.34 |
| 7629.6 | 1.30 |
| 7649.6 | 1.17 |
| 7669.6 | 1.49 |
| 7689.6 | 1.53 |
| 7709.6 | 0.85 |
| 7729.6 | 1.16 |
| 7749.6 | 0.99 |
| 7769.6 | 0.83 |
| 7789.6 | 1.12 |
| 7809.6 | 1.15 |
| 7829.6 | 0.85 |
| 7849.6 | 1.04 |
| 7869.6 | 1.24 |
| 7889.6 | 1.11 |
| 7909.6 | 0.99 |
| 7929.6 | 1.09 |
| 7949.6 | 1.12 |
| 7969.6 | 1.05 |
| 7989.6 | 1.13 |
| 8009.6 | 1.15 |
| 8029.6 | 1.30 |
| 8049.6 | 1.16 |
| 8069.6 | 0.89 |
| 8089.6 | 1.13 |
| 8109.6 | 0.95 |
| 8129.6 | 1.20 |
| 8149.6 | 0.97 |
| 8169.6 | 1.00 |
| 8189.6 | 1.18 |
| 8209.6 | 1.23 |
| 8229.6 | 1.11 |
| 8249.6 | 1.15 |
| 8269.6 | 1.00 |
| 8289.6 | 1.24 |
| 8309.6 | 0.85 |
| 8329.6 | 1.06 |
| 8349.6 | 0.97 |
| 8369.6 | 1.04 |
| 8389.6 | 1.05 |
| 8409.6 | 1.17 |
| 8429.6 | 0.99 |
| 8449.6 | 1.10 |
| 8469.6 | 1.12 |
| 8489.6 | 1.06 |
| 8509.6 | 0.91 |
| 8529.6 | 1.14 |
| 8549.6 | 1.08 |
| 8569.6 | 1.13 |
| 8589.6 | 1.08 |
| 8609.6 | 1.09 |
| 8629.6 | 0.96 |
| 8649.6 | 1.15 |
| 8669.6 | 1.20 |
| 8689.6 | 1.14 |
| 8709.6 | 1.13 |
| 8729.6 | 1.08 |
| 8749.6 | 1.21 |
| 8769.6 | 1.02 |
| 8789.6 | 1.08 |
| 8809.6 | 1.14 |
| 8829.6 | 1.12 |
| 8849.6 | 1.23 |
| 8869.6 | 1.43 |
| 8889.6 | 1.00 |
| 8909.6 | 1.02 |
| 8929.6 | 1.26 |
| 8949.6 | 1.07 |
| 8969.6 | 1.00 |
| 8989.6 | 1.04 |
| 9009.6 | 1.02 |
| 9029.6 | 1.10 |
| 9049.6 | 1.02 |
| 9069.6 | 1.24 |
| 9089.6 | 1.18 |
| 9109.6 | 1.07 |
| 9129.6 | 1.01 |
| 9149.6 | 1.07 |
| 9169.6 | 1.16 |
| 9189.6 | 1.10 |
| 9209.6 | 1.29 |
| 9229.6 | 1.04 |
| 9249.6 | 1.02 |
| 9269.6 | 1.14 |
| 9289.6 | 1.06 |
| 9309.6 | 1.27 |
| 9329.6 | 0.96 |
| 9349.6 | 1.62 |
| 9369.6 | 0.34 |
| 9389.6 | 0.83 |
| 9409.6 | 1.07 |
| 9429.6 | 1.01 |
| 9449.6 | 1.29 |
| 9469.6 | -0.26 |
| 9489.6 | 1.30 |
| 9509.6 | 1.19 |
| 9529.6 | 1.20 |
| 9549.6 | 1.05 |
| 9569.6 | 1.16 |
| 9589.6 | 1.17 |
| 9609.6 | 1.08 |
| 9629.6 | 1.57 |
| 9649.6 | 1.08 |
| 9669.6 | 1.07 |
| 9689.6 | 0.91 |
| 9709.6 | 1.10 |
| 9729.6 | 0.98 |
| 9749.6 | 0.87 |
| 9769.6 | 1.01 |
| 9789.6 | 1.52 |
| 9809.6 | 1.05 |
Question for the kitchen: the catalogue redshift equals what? 0.17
